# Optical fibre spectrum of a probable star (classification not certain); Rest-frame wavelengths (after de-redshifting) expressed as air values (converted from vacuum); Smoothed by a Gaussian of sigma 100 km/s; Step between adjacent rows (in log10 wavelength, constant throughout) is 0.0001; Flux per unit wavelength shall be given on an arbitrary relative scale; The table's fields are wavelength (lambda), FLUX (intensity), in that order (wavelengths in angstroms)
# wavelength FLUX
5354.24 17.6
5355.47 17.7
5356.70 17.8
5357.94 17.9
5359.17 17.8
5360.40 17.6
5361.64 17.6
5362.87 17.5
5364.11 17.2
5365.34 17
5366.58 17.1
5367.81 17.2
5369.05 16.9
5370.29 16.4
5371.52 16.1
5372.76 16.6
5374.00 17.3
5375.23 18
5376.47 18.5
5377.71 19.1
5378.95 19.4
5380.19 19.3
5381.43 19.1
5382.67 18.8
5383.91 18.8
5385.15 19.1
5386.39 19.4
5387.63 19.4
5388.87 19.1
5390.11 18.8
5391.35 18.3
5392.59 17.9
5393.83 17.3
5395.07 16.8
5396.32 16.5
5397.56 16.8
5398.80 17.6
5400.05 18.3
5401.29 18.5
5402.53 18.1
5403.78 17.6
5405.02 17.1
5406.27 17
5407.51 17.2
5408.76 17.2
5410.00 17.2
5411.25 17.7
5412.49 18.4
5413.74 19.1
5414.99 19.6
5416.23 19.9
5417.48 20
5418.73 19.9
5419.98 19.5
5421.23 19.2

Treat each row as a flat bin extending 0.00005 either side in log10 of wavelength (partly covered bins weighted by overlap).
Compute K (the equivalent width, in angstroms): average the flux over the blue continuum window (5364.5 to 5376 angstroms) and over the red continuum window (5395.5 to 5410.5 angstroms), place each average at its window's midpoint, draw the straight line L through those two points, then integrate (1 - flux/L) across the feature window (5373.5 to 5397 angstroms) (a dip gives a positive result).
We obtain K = -1.76 angstroms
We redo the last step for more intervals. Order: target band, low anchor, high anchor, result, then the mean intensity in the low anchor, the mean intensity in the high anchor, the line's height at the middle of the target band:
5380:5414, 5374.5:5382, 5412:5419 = 2.0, 18.9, 19.5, 19.2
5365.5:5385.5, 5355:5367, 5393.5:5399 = -0.8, 17.5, 16.9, 17.3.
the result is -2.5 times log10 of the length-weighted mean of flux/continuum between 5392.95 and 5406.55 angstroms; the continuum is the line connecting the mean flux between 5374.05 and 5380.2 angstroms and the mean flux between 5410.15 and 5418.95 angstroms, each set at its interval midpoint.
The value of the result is 0.09 mag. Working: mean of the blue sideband 18.7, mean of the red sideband 19.1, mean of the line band 17.4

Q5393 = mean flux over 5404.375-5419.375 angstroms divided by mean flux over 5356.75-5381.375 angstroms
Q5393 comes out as 1.0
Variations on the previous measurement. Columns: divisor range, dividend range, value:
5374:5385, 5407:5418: 0.98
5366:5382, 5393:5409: 0.98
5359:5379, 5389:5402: 1.02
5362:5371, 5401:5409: 1.03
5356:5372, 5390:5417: 1.03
